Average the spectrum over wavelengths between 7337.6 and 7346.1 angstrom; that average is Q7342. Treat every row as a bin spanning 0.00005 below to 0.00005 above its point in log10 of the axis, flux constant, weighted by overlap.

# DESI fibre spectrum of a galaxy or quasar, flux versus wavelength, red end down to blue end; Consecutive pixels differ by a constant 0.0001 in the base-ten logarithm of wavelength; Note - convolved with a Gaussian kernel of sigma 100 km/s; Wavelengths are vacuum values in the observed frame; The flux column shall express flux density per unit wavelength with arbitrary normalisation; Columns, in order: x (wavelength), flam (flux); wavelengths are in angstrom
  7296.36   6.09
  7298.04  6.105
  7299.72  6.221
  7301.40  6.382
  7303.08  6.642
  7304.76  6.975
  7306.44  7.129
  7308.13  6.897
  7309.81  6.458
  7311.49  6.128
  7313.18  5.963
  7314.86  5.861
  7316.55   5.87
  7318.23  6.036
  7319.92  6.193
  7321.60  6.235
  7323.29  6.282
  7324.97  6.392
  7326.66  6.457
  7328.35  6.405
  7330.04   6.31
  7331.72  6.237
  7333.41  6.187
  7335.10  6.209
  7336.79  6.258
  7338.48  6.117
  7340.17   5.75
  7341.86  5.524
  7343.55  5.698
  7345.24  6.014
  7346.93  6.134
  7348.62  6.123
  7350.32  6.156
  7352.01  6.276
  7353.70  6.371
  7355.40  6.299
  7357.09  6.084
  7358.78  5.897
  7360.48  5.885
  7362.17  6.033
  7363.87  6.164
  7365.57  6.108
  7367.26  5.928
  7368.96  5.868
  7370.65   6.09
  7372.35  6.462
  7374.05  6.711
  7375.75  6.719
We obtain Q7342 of 5.83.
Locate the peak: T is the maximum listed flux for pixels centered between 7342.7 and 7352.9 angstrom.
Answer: 6.276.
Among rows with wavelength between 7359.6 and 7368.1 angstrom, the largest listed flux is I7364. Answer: 6.164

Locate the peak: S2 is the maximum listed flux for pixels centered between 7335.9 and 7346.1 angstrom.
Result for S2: 6.258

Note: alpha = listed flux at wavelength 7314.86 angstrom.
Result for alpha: 5.861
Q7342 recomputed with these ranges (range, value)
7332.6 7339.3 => 6.19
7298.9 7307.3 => 6.67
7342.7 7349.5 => 5.99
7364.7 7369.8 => 5.97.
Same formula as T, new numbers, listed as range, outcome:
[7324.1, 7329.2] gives 6.457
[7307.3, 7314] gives 6.897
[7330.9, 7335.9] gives 6.237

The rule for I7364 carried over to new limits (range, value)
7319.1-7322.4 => 6.235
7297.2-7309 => 7.129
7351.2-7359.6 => 6.371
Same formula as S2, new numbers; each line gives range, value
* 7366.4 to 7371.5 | 6.09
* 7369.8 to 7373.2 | 6.462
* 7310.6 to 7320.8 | 6.193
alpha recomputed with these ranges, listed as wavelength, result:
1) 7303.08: 6.642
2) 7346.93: 6.134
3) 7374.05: 6.711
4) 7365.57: 6.108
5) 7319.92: 6.193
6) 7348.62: 6.123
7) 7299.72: 6.221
